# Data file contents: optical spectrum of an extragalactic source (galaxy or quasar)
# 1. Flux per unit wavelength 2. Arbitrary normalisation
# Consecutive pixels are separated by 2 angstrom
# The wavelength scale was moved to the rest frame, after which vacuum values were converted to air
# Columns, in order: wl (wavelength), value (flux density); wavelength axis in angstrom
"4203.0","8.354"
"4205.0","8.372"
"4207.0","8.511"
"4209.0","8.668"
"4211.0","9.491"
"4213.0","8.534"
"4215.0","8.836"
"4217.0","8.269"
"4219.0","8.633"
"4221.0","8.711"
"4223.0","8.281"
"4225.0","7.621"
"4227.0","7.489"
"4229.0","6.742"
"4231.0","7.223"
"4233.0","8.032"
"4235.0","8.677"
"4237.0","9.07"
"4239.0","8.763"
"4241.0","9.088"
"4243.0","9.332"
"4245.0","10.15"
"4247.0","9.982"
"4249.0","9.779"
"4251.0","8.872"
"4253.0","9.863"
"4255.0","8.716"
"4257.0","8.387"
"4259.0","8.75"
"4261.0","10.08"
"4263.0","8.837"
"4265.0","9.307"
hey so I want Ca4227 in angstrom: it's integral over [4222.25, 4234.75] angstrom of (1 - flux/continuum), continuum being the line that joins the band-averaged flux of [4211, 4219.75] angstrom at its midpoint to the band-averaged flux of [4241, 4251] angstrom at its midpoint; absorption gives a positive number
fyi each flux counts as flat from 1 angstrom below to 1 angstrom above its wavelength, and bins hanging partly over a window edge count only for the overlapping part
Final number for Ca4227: 2.0 angstrom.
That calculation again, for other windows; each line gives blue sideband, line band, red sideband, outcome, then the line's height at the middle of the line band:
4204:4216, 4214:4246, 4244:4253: 2.8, 9.24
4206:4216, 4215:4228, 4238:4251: 1.1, 9.01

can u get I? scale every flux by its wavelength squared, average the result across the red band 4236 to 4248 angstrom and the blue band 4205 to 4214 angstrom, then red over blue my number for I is 1.09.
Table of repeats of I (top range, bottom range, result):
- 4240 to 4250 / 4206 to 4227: 1.15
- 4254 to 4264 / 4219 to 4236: 1.15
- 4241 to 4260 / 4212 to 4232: 1.17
